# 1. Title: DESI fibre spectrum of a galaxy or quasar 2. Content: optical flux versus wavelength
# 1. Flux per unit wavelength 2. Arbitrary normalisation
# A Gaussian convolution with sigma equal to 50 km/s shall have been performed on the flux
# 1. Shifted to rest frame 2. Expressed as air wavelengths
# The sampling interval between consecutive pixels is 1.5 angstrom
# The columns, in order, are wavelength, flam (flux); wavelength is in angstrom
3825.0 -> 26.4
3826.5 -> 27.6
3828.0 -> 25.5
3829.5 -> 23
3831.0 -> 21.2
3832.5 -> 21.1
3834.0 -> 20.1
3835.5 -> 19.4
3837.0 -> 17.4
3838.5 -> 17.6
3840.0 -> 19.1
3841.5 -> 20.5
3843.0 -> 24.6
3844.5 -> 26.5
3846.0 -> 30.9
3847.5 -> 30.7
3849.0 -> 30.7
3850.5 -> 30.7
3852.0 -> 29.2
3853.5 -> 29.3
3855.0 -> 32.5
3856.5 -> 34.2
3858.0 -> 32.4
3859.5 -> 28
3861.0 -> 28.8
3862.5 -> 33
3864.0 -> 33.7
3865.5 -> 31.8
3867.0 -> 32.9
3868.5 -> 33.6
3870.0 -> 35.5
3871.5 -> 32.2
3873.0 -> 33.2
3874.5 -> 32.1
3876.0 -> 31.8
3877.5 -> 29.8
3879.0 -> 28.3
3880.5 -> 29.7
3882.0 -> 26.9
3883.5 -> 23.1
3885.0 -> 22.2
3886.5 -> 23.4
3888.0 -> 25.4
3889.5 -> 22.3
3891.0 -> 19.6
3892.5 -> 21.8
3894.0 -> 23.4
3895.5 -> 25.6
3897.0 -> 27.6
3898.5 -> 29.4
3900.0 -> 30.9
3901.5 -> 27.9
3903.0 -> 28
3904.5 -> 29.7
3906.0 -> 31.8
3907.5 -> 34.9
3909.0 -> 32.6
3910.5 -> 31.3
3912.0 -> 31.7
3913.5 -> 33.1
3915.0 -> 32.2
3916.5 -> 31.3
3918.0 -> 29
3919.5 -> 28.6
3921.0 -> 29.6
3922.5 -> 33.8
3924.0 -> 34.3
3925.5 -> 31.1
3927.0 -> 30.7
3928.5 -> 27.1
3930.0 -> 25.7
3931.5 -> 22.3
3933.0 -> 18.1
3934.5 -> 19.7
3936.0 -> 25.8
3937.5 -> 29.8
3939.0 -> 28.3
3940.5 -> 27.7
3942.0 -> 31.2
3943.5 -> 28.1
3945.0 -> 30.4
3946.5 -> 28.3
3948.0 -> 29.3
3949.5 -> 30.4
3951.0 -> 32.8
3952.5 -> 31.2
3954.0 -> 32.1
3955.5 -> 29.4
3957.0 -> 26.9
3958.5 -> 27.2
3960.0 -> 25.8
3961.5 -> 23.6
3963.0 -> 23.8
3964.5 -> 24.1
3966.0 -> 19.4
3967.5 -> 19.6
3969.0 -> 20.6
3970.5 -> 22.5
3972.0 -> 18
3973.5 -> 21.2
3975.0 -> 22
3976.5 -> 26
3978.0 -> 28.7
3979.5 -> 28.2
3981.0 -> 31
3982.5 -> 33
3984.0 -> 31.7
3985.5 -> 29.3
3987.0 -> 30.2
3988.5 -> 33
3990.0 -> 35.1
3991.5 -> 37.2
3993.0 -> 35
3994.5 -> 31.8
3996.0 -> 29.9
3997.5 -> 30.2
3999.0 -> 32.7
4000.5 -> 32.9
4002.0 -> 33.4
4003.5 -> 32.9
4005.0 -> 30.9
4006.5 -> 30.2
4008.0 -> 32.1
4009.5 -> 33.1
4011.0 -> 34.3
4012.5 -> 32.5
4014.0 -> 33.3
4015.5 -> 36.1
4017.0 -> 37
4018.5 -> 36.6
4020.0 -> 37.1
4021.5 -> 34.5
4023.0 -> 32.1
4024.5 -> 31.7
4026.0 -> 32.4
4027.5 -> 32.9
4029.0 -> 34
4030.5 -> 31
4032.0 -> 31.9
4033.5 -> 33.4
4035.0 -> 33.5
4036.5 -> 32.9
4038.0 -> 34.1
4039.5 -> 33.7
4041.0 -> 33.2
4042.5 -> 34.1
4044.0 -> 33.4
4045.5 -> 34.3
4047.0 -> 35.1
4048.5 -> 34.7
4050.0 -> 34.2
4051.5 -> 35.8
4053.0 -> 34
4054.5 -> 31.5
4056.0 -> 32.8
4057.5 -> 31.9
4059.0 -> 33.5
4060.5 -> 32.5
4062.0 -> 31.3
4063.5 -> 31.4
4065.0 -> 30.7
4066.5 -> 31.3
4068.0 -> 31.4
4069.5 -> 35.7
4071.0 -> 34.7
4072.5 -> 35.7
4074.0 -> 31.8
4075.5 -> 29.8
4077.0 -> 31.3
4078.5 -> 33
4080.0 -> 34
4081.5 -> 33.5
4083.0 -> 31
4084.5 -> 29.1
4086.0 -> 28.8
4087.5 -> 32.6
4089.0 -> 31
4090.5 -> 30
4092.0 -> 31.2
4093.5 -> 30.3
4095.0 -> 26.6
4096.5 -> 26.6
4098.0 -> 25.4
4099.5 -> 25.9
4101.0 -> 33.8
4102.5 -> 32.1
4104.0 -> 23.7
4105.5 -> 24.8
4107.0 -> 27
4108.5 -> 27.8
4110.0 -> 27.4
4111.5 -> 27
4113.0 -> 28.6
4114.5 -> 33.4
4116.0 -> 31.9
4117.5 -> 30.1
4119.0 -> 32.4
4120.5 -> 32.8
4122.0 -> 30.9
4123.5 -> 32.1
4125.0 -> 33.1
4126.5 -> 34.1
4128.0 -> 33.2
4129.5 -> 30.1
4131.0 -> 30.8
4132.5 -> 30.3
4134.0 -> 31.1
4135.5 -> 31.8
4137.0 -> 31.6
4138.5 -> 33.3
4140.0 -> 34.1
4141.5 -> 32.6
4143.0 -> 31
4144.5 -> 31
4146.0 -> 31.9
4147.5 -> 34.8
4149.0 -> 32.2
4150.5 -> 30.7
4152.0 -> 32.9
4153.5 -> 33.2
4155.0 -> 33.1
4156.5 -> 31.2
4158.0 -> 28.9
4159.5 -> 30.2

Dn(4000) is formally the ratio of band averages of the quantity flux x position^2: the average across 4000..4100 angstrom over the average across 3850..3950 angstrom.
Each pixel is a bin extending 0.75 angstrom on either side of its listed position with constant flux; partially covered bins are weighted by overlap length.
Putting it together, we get 1.2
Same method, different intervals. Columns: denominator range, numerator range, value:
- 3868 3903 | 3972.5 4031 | 1.23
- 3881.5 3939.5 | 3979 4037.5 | 1.25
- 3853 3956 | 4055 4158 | 1.18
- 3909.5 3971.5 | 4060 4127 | 1.19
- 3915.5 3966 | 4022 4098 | 1.22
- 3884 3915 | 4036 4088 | 1.28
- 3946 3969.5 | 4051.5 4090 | 1.28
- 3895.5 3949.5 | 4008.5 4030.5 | 1.22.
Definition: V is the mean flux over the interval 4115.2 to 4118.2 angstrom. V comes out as 31.1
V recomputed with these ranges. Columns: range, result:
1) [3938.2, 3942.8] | 29.1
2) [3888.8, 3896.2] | 22.5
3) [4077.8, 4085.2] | 32.1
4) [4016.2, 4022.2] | 36.3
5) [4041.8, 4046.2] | 33.9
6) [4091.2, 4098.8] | 28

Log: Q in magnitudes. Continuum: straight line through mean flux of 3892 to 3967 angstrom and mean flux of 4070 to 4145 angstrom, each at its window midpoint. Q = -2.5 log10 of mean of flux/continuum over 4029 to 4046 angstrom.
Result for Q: -0.118 mag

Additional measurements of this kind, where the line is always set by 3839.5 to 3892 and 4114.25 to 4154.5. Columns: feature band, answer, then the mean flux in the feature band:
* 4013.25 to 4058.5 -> -0.096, 33.8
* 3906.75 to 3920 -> -0.081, 31.7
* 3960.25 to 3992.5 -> 0.137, 26.6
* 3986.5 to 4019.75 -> -0.094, 33.3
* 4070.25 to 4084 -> -0.043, 32.7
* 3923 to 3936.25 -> 0.131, 26.2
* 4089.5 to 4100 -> 0.128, 28.1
